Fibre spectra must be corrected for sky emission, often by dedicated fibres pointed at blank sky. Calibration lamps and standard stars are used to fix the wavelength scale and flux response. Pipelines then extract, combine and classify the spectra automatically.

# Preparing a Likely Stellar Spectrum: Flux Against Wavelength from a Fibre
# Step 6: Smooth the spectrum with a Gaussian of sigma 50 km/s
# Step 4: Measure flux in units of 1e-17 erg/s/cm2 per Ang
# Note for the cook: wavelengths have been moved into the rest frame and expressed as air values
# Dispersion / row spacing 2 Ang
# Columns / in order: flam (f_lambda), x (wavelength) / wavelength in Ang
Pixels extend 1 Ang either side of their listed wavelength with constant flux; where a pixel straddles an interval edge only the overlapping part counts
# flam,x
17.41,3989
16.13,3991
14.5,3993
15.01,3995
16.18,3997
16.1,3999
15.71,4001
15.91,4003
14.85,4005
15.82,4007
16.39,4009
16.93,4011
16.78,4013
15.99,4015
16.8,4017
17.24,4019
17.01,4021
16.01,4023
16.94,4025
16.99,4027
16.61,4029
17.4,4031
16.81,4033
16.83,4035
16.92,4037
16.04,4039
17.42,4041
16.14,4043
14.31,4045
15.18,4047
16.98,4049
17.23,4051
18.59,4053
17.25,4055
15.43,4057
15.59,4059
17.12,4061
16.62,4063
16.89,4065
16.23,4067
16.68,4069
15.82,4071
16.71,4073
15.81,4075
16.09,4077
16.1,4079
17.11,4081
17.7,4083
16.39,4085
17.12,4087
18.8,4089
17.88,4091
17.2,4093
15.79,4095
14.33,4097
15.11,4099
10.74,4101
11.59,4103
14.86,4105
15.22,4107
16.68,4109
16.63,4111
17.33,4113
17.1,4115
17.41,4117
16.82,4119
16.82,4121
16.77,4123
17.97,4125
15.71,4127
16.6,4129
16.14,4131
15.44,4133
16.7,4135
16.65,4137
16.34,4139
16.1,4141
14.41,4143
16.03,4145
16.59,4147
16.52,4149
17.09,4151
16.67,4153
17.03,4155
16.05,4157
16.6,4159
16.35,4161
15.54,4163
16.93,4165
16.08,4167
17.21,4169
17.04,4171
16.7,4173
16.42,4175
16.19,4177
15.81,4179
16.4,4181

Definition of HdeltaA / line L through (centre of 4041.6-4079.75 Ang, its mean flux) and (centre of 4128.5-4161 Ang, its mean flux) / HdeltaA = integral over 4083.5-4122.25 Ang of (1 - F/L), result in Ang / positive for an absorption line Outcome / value 0.76 Ang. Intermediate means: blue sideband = 16.4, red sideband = 16.3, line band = 16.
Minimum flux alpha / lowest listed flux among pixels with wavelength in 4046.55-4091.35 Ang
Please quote 15.18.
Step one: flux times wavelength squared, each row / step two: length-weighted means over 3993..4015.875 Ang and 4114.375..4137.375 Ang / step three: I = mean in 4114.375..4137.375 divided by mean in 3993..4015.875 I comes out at 1.11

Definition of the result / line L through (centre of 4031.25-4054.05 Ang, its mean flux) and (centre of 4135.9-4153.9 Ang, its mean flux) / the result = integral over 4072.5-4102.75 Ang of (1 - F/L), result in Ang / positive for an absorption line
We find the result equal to 0.72 Ang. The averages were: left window 16.6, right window 16.3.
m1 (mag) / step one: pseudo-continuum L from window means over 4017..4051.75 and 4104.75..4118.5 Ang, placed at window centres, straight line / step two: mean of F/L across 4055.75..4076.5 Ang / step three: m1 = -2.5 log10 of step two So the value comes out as 0.02 mag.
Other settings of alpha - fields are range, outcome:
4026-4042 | 16.04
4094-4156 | 10.74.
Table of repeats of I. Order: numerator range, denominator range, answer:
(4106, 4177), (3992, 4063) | 1.07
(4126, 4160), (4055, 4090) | 1.01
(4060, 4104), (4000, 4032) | 1.01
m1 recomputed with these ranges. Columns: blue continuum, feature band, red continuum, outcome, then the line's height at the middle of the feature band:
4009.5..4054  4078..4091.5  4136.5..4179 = -0.05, 16.6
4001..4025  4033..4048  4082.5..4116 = 0.00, 16.2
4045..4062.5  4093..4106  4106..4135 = 0.18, 16.6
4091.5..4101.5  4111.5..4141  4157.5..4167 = -0.07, 15.6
